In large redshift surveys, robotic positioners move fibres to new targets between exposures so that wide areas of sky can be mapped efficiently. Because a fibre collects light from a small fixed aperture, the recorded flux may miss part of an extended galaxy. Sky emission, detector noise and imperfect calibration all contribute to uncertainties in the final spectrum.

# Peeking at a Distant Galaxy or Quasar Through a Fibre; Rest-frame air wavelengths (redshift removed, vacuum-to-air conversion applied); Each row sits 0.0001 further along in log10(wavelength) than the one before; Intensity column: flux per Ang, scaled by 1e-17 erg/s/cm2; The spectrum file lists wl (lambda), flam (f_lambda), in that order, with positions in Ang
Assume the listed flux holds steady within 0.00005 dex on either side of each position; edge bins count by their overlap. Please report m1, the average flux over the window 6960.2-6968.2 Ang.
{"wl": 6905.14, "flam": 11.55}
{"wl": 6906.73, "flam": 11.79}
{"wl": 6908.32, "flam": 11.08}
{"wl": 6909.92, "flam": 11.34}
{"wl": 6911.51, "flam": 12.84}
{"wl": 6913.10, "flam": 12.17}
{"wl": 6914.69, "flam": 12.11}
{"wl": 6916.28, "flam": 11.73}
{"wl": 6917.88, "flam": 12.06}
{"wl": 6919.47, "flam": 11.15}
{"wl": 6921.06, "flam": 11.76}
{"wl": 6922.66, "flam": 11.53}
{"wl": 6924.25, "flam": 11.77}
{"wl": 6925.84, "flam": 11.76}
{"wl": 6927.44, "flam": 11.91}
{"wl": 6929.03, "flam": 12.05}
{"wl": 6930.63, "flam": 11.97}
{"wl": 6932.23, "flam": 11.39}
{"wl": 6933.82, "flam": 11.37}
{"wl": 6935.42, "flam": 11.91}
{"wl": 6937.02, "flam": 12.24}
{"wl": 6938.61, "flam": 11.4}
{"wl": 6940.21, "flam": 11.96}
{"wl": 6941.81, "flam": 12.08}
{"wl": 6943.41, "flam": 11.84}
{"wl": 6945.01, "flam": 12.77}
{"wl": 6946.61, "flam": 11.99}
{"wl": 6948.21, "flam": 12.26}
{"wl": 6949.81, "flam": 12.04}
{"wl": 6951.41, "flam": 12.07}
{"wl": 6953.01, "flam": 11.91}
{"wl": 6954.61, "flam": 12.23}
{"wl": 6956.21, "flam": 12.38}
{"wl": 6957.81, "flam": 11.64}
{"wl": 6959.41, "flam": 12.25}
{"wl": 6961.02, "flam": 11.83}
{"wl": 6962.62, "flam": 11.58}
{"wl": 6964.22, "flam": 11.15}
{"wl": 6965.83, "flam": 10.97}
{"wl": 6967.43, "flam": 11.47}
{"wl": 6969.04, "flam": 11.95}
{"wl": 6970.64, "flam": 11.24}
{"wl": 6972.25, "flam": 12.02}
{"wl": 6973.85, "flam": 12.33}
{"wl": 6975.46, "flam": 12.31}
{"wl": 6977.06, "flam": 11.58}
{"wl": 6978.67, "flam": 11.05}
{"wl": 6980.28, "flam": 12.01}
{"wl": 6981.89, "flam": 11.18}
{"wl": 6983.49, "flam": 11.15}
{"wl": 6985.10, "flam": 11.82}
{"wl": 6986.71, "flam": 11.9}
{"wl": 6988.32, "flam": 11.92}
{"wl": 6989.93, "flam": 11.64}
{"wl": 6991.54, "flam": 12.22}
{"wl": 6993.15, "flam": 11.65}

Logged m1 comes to 11.4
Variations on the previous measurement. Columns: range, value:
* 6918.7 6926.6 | 11.6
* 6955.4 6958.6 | 12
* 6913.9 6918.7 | 12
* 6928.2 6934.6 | 11.7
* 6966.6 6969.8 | 11.7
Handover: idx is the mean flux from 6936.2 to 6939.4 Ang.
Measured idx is 11.8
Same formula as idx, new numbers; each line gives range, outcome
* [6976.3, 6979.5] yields 11.3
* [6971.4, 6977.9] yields 12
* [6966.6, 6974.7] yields 11.8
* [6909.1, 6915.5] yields 12.1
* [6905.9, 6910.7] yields 11.4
